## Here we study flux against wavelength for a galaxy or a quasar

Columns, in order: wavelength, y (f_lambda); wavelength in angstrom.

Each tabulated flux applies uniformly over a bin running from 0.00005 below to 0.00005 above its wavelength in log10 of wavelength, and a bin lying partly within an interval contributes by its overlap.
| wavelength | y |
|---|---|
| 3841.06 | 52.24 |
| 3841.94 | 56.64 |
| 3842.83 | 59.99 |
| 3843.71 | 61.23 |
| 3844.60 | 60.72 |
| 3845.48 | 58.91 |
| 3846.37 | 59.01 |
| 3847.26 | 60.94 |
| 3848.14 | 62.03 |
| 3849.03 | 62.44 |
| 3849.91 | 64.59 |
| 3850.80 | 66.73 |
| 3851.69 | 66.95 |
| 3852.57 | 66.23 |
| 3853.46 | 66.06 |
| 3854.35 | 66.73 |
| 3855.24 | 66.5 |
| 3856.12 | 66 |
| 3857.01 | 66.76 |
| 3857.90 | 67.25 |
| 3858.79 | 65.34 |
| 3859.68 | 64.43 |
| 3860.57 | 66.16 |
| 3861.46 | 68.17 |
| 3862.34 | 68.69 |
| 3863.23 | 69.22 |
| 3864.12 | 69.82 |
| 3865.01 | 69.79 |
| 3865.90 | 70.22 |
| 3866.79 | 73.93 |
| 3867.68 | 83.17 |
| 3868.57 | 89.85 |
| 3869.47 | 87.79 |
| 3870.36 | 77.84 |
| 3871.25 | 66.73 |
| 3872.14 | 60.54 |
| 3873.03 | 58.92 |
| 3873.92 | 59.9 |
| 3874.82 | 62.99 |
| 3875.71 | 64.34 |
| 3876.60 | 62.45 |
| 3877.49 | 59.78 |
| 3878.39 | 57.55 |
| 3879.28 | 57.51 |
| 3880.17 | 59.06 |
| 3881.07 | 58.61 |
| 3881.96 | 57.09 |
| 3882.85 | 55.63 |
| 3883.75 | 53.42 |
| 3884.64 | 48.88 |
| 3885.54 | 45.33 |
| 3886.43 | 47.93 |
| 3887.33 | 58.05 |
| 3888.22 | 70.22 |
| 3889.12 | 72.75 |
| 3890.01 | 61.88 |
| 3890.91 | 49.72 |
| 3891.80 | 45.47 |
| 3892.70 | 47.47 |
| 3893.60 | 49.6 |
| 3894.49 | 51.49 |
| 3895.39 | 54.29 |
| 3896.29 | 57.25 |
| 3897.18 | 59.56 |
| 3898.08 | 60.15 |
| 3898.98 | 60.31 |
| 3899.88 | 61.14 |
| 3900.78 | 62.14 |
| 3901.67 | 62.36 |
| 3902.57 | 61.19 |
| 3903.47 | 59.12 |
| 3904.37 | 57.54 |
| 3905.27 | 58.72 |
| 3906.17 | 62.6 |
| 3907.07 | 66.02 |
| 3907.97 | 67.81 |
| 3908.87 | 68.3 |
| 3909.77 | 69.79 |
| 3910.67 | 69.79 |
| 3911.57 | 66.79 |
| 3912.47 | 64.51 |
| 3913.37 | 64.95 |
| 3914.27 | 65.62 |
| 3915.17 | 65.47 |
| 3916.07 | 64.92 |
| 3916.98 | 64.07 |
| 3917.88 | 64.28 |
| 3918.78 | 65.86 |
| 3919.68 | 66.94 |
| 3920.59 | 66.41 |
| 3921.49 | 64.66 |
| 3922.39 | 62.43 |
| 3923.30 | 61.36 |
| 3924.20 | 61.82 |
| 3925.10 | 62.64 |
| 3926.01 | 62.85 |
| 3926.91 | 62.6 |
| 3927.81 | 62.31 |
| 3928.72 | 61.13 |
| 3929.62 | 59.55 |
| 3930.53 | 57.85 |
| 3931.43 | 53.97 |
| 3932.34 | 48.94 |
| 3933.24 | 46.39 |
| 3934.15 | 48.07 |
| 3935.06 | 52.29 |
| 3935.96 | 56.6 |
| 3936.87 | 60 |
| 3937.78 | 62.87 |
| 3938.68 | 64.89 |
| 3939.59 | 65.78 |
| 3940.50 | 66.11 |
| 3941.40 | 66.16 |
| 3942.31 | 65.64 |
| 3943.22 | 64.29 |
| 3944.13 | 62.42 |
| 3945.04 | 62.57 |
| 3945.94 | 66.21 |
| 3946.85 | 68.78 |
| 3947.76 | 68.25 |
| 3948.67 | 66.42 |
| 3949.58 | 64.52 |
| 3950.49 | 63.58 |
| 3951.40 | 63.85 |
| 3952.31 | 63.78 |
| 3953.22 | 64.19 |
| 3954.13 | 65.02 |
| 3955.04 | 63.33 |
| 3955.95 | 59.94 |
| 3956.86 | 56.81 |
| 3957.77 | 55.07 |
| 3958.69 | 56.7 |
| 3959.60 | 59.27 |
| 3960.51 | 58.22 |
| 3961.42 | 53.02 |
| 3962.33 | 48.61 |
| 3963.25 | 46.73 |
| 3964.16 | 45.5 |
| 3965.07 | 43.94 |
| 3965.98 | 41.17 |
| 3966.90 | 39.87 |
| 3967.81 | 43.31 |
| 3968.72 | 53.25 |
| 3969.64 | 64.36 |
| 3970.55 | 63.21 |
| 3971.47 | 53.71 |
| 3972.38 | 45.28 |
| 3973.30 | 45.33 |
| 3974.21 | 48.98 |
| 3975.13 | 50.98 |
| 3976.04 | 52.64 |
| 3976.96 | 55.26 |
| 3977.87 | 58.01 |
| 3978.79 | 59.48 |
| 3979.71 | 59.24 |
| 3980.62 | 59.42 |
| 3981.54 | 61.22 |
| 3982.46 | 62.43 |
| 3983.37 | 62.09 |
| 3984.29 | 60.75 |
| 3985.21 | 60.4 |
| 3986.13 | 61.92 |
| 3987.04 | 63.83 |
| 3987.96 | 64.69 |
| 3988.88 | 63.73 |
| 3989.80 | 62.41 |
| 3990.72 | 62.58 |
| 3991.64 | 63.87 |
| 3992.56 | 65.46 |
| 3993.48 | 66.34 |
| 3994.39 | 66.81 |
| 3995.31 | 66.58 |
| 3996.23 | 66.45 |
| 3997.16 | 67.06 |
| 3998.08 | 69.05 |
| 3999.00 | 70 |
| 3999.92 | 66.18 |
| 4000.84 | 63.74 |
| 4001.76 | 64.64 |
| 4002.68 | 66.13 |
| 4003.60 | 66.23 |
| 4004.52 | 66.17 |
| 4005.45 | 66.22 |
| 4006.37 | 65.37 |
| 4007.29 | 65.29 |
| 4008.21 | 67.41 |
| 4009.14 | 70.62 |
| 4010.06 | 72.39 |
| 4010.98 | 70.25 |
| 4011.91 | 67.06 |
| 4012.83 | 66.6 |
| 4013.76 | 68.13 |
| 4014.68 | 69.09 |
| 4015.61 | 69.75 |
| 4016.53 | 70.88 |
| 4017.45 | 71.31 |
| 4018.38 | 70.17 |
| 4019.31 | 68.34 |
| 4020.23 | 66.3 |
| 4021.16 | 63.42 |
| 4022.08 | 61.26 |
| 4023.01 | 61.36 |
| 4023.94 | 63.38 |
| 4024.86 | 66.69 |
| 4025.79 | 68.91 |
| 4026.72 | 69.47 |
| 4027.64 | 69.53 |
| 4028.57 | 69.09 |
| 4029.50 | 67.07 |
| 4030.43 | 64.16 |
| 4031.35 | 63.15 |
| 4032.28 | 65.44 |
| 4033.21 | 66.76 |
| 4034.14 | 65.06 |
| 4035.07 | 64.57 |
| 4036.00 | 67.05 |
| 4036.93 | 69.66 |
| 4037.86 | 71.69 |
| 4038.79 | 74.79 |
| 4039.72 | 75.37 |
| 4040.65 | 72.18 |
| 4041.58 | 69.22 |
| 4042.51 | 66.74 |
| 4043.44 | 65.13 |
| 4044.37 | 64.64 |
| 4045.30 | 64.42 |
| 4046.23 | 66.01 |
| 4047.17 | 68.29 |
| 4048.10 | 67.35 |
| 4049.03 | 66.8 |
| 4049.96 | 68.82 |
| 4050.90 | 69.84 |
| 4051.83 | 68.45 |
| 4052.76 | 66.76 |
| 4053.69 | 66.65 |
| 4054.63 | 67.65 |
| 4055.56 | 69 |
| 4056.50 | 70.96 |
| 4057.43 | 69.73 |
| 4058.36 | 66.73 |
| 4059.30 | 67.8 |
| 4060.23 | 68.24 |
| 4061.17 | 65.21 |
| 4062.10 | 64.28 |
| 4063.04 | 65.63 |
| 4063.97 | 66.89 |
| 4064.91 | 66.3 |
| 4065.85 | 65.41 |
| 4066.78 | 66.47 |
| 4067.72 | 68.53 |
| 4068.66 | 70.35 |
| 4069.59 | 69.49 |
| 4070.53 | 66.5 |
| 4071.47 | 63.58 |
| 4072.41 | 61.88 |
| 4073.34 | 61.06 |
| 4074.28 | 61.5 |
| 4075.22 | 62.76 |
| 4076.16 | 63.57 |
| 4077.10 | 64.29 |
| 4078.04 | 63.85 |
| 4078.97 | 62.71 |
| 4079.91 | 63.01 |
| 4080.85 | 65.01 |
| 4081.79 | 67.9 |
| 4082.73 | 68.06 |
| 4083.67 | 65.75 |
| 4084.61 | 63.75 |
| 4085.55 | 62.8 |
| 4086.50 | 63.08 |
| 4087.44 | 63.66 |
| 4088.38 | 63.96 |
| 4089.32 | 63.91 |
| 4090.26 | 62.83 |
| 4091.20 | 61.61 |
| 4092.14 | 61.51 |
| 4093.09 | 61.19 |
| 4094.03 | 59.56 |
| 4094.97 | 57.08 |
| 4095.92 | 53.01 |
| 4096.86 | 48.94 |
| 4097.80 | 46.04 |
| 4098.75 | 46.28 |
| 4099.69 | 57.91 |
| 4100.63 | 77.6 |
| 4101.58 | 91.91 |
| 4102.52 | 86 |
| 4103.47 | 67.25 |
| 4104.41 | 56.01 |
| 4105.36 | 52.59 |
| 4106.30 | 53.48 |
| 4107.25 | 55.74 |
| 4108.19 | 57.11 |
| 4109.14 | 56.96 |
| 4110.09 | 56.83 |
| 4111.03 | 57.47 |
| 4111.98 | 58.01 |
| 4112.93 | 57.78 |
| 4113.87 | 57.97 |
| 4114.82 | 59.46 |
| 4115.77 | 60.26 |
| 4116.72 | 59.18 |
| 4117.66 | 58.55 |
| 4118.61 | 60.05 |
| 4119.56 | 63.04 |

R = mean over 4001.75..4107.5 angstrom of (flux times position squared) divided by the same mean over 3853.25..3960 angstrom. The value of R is 1.13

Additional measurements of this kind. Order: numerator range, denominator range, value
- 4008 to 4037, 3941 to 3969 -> 1.20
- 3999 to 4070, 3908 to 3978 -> 1.19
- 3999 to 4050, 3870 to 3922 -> 1.18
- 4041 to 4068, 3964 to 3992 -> 1.25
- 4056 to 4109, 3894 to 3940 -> 1.13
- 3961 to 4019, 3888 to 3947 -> 1.03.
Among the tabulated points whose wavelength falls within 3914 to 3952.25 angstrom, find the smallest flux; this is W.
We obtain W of 46.39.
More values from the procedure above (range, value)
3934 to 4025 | 39.87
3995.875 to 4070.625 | 61.26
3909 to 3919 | 64.07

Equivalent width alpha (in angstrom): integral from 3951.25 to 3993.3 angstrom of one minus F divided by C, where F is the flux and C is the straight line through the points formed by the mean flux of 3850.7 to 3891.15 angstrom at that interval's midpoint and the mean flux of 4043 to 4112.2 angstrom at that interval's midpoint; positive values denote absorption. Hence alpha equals 4.9 angstrom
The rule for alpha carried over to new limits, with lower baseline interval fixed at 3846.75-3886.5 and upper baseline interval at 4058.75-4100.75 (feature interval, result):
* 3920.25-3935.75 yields 1.4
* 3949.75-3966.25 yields 2.0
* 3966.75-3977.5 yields 2.1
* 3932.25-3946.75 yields 0.8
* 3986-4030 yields -2.1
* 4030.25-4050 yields -1.3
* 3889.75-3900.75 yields 1.6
